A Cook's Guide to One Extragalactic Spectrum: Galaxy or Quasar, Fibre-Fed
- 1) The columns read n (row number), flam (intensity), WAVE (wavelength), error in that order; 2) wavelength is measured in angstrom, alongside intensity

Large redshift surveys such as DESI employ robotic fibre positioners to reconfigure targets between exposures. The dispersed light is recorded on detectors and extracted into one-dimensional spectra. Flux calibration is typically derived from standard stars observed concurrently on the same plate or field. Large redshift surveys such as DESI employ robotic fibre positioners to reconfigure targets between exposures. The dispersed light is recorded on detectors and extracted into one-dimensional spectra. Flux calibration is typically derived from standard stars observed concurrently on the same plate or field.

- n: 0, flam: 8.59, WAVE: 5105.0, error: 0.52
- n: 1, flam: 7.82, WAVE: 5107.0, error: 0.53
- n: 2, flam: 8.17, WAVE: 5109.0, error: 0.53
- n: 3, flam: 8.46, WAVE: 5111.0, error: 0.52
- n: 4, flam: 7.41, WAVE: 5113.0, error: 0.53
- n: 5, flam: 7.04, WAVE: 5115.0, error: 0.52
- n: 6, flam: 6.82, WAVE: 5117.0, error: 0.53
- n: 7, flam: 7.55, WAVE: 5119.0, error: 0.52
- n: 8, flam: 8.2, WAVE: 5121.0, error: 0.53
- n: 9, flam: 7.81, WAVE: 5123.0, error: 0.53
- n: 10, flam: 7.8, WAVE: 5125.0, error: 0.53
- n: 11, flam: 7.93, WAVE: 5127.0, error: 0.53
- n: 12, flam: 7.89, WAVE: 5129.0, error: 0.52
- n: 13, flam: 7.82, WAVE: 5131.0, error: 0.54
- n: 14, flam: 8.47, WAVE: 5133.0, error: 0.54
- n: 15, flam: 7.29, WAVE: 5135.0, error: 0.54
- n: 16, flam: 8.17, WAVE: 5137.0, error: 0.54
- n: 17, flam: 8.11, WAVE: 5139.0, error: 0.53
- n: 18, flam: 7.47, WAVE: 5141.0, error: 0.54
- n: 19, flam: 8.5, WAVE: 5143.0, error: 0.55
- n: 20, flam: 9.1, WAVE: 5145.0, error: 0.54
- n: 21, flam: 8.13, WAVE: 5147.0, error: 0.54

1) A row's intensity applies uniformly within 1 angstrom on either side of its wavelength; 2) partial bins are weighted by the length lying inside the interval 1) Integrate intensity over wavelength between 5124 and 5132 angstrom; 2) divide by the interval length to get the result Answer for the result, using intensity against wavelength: 7.86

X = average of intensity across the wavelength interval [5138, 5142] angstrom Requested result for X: 7.79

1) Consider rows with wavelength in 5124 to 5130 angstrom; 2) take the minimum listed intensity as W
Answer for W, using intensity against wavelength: 7.8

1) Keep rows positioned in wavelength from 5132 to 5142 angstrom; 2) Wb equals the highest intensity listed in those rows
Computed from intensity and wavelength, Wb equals 8.47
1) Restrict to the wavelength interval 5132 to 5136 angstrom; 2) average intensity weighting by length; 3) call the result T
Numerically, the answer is 7.88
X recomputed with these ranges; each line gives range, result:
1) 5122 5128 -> 7.85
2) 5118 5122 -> 7.88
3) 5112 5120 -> 7.21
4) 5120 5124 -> 8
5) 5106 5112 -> 8.15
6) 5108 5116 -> 7.77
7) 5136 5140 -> 8.14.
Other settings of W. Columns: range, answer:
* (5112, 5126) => 6.82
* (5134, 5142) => 7.29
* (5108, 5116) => 7.04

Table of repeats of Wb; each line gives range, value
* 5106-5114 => 8.46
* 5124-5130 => 7.93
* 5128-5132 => 7.89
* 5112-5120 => 7.55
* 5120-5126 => 8.2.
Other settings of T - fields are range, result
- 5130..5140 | 7.97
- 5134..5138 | 7.73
